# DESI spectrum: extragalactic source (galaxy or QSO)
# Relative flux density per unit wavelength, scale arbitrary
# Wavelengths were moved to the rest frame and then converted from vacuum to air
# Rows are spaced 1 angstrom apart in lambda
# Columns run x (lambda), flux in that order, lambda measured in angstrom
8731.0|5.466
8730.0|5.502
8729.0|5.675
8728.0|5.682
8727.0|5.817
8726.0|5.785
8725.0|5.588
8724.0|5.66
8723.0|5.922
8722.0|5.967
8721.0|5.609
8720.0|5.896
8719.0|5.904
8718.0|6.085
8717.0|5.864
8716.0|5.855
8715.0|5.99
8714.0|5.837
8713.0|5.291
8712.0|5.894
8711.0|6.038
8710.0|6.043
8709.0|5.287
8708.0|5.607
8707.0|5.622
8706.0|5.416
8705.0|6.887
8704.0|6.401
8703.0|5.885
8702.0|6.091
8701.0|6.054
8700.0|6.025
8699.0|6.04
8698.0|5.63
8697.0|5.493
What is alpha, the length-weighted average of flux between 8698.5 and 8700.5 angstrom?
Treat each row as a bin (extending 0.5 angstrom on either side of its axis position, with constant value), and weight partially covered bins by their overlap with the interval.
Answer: 6.03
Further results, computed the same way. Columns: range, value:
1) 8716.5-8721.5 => 5.87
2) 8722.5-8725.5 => 5.72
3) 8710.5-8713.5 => 5.74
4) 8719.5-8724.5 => 5.81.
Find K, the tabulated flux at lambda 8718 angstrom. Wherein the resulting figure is 6.085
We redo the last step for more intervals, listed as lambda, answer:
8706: 5.416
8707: 5.622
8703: 5.885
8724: 5.66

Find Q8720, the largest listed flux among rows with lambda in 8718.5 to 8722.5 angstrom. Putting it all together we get 5.967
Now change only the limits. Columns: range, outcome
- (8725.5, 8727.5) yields 5.817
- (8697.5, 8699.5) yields 6.04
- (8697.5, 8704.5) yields 6.401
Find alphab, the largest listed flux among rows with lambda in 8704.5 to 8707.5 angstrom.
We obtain 6.887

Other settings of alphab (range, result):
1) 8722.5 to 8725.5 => 5.922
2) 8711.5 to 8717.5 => 5.99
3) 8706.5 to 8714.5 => 6.043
